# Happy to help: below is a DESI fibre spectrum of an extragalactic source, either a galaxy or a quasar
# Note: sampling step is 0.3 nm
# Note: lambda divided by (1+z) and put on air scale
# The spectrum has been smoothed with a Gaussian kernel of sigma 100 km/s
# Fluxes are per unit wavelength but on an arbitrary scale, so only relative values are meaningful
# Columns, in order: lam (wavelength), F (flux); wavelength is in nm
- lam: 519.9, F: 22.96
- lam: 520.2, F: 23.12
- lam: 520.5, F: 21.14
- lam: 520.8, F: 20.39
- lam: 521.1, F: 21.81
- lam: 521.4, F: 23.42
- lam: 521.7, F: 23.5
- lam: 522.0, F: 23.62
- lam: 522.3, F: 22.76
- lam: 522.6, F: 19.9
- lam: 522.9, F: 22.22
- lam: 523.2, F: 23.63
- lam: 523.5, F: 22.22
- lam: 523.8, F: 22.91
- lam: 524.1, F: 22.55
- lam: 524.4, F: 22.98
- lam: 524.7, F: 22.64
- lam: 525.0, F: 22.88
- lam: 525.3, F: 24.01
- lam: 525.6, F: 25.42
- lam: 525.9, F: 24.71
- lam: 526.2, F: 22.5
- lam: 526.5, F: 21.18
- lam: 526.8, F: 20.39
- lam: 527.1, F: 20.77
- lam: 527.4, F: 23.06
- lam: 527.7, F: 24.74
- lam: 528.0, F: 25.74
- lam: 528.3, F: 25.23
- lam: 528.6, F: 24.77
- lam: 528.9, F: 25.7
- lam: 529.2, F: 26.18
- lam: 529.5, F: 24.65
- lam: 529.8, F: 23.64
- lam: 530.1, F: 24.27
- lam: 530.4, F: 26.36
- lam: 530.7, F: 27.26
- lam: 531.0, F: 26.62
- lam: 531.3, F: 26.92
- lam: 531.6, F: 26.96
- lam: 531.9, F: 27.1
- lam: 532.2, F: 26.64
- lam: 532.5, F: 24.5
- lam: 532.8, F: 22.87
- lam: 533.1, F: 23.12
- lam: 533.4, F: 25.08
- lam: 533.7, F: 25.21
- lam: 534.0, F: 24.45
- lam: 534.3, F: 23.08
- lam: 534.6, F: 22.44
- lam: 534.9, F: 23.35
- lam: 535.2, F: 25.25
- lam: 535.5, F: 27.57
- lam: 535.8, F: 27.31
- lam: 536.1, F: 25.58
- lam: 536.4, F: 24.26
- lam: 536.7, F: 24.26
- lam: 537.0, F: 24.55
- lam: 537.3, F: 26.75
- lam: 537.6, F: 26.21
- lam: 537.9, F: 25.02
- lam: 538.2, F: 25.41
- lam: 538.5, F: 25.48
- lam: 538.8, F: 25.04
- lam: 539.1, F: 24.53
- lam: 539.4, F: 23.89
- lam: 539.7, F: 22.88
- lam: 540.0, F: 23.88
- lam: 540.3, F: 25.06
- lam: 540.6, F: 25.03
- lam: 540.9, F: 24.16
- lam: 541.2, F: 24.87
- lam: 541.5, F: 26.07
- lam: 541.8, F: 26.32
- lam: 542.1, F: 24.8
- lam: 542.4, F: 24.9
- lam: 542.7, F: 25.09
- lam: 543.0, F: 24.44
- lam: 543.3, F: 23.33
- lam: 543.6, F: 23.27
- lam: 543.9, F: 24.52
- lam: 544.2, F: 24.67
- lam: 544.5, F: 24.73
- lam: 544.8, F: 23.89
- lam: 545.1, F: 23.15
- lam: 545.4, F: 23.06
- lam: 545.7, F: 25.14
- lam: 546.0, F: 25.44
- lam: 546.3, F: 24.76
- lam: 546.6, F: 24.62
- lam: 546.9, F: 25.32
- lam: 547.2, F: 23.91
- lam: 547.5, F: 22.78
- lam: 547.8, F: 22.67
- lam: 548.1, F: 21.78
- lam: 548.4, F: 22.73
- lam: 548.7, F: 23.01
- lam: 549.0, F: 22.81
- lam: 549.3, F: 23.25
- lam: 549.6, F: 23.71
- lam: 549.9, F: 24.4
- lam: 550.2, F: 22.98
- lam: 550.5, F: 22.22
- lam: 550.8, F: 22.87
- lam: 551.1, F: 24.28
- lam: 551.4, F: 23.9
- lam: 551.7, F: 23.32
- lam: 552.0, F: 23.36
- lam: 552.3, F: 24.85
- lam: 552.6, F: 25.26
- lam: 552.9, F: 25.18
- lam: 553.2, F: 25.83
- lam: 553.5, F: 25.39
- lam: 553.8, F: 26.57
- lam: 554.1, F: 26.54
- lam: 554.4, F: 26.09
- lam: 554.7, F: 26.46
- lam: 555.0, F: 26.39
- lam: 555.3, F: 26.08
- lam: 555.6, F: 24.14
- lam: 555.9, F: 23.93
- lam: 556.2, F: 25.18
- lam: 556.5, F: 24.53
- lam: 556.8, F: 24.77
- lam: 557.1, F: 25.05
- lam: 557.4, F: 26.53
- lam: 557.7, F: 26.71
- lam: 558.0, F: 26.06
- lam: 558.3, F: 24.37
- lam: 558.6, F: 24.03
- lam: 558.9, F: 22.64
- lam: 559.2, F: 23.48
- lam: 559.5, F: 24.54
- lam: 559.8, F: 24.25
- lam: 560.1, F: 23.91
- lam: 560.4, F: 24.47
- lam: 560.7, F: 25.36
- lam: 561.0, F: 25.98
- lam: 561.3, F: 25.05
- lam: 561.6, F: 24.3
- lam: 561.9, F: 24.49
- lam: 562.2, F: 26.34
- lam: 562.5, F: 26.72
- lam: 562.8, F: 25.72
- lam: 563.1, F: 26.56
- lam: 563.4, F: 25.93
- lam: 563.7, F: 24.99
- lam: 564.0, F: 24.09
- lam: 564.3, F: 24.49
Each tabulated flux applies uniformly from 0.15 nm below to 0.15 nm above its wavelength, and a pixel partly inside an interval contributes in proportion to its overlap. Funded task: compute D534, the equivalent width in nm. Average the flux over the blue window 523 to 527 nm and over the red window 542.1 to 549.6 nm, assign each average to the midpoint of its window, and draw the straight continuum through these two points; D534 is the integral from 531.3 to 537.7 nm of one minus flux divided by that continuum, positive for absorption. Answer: -0.48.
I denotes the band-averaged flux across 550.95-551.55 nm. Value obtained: 24.1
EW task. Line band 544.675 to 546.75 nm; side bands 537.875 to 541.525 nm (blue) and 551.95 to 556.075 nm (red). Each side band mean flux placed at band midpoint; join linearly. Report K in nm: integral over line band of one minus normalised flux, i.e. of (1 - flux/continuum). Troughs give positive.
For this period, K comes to 0.06 nm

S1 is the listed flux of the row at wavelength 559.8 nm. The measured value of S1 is 24.25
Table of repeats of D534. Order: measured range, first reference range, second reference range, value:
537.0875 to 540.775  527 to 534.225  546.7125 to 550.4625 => -0.10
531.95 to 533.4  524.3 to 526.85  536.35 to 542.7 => -0.03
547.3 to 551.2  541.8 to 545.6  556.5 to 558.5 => 0.27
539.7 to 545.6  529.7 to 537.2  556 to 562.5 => 0.15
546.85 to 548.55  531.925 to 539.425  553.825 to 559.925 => 0.13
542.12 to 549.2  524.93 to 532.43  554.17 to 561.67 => 0.27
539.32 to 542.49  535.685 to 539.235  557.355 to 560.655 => 0.06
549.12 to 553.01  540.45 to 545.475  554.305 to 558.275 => 0.20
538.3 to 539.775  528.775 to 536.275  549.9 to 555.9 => 0.04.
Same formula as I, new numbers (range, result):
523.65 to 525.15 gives 22.8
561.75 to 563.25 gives 26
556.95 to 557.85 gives 26.1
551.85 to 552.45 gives 24.1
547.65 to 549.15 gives 22.6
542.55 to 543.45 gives 24.3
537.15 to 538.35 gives 25.8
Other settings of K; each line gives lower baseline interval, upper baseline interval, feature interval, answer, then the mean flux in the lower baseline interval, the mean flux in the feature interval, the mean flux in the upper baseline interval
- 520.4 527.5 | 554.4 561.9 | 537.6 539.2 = -0.11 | 22.5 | 25.2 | 24.9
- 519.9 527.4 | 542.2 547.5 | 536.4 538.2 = -0.12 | 22.5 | 25.3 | 24.3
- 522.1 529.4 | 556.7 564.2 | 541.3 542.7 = -0.08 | 23.3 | 25.5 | 25.1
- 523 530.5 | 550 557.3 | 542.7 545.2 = 0.03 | 23.7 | 24.1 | 24.8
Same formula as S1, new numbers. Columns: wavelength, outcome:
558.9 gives 22.64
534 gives 24.45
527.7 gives 24.74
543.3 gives 23.33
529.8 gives 23.64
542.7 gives 25.09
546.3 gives 24.76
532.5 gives 24.5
